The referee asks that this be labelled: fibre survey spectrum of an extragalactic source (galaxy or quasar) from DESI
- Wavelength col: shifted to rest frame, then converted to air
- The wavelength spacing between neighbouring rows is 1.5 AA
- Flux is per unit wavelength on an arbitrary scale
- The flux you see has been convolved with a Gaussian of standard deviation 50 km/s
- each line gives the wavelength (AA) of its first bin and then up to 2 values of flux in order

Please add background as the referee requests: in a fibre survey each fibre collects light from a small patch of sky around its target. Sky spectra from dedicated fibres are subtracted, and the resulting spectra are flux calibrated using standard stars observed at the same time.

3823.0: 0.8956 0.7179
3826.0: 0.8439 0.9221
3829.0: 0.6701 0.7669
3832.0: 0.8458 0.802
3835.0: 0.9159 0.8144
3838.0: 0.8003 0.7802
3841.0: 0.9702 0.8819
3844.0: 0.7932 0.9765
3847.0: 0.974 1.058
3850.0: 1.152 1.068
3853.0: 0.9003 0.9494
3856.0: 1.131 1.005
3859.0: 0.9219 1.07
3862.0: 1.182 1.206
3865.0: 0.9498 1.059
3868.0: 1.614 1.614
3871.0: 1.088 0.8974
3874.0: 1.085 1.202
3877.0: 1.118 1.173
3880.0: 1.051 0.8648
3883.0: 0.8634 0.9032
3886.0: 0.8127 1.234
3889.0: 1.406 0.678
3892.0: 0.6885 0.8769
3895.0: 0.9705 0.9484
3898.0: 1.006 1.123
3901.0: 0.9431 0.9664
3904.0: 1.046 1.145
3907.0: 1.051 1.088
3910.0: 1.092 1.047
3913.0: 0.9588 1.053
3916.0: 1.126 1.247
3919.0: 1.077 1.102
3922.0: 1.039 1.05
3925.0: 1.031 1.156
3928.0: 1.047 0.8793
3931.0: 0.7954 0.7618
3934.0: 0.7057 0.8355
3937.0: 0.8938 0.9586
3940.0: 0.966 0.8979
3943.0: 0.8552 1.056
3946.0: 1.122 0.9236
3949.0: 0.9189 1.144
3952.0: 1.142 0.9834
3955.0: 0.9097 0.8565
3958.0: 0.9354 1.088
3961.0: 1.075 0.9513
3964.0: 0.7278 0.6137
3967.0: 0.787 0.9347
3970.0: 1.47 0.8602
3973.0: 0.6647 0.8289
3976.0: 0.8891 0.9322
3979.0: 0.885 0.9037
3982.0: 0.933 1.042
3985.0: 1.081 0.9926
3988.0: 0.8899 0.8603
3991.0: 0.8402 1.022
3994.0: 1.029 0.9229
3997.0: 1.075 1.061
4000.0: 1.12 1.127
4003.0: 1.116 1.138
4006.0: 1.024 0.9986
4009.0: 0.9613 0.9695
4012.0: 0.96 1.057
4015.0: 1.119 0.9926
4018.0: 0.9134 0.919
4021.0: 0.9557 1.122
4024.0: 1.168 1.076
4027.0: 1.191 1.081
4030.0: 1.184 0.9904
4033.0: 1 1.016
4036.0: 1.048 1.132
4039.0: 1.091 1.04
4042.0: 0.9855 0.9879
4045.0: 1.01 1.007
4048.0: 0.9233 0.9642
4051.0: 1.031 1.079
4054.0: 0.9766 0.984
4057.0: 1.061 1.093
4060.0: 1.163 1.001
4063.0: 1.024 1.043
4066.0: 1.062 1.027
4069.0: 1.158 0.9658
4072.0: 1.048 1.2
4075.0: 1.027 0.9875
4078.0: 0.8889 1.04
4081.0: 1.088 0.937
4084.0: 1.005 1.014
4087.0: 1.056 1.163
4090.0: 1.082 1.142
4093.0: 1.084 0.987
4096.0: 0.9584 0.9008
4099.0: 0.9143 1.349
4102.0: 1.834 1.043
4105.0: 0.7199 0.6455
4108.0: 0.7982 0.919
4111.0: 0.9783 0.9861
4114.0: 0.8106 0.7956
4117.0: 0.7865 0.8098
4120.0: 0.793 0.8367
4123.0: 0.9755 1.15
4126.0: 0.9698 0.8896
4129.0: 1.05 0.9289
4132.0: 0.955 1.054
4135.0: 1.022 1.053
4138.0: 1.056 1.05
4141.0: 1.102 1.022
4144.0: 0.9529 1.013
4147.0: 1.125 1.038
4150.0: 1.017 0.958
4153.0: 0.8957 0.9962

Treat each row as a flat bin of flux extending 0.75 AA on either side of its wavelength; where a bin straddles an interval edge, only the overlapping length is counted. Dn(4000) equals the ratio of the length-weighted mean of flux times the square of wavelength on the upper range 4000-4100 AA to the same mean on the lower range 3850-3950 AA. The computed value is 1.1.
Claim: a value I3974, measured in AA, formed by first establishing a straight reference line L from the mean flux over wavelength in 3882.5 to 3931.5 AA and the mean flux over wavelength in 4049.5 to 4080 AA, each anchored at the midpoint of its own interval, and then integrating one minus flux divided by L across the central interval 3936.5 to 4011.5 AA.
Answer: 4.3 AA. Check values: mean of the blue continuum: 1.02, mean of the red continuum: 1.04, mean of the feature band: 0.968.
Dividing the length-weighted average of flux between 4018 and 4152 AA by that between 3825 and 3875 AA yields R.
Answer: 1.0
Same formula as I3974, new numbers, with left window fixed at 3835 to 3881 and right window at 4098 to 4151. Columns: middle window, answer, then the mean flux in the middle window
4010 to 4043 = -1.29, 1.05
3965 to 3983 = 2.14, 0.898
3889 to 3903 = 1.36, 0.937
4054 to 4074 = -1.22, 1.06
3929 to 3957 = 2.69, 0.928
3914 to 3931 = -0.50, 1.06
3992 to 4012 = -0.56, 1.04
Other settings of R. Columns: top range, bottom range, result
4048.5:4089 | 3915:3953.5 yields 1.05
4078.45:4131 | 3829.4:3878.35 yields 0.97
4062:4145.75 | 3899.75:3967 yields 1.02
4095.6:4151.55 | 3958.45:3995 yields 1.06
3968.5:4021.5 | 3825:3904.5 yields 1.00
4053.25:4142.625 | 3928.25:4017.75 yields 1.05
